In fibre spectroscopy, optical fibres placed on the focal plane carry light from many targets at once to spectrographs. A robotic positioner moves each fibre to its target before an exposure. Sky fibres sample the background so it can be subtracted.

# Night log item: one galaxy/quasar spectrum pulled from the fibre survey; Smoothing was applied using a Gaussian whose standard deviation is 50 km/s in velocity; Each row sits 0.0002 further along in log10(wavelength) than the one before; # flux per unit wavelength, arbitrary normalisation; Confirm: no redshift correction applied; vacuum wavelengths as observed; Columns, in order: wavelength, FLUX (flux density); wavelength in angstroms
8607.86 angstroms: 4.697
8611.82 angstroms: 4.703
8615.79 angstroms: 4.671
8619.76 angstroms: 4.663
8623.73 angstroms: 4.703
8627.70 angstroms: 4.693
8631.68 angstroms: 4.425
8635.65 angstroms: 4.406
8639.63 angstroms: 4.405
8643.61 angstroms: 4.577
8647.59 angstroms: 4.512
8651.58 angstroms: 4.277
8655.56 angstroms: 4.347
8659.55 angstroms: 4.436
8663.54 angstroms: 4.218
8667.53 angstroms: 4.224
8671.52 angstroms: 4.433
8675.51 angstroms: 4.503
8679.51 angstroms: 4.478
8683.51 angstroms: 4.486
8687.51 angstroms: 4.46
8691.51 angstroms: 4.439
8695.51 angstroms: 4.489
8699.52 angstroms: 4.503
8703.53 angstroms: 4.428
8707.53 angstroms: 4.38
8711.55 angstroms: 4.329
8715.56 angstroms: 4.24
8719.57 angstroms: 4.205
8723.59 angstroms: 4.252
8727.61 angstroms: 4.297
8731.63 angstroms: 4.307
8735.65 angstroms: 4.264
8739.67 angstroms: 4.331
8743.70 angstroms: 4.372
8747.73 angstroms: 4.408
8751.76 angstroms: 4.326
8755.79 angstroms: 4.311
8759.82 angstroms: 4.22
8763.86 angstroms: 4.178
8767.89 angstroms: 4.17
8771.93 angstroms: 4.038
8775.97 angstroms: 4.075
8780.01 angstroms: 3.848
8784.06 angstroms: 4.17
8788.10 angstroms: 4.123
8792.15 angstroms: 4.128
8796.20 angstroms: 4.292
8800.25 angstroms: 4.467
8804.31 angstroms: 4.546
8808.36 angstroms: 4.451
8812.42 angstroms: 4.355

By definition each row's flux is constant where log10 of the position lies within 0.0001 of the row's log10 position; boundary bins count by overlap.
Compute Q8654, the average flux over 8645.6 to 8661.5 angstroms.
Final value 4.39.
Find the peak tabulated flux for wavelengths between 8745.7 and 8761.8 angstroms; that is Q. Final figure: 4.408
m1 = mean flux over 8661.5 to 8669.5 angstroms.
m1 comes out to 4.22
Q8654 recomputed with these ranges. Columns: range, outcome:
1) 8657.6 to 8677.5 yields 4.36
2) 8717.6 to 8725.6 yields 4.23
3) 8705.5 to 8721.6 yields 4.29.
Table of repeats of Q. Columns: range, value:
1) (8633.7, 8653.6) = 4.577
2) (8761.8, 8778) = 4.178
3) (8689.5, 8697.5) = 4.489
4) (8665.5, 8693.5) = 4.503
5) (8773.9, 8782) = 4.075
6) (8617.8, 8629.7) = 4.703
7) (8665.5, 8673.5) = 4.433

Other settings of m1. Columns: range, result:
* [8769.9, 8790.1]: 4.05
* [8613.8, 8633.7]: 4.63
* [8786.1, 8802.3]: 4.25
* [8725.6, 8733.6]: 4.3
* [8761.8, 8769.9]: 4.18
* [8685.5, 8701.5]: 4.47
